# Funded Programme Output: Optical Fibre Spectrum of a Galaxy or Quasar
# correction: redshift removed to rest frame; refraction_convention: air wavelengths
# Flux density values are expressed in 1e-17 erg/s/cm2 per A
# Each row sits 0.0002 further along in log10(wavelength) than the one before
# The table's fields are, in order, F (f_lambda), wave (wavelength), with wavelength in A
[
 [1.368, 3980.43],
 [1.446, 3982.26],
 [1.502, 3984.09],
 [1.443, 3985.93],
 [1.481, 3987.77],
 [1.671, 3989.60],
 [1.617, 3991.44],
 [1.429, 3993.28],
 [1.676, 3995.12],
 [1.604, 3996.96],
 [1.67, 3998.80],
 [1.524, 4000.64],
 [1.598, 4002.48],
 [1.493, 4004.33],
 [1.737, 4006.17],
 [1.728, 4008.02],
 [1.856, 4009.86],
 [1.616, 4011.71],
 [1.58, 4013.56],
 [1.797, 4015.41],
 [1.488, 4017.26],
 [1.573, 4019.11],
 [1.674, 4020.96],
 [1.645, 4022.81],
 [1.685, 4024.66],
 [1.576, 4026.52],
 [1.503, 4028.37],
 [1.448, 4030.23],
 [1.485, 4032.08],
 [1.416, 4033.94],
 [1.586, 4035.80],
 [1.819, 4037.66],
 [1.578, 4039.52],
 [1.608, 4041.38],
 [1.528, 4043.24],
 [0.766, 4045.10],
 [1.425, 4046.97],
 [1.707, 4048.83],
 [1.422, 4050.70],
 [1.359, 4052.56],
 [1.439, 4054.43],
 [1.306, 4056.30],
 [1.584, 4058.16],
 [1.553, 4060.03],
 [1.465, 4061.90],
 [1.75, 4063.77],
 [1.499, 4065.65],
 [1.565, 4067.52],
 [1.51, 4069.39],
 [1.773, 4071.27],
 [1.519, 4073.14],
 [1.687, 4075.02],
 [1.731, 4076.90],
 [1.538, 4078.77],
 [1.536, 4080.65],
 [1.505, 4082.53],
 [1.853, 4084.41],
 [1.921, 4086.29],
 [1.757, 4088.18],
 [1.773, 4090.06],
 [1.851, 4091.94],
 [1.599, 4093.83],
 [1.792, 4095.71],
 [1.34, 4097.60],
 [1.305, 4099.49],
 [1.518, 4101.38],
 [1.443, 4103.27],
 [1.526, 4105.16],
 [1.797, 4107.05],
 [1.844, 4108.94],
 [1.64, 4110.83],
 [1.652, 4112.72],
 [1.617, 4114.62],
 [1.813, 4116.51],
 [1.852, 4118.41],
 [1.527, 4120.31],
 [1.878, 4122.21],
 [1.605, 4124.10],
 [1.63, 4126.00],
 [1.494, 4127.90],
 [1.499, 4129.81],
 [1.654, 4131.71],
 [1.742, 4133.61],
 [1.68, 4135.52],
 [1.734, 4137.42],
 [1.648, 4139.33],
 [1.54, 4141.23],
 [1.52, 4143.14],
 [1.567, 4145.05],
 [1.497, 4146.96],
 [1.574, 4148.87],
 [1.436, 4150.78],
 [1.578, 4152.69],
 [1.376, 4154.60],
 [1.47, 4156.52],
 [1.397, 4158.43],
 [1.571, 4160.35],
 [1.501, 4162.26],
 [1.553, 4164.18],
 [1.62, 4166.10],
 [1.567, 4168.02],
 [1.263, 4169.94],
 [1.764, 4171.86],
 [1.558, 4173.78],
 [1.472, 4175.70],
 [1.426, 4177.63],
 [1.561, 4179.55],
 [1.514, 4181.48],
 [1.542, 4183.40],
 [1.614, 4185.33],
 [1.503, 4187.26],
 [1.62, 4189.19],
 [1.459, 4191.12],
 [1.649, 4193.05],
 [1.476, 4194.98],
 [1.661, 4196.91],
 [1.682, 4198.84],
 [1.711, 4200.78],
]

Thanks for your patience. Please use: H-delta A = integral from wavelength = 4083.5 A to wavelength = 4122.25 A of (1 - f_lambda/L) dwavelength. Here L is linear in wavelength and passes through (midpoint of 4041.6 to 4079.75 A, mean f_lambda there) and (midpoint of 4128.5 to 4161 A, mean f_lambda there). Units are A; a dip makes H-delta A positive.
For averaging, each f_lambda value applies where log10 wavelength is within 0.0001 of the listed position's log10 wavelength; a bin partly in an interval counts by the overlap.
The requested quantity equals -3.6 A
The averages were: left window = 1.51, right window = 1.56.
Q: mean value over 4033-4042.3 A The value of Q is 1.6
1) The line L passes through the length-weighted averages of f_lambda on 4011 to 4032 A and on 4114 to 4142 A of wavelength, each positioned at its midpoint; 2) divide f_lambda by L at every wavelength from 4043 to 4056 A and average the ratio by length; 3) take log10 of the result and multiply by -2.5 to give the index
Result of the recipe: 0.18 mag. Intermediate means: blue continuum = 1.59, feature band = 1.37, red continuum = 1.66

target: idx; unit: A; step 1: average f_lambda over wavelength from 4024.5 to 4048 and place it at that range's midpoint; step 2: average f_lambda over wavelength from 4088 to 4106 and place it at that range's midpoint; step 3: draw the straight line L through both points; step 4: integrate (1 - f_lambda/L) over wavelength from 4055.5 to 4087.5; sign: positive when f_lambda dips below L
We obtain -1.3 A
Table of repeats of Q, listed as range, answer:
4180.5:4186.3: 1.56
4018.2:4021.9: 1.63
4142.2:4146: 1.54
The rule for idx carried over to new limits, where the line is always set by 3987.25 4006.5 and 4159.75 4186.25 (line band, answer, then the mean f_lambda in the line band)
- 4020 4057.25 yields 1.85 A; 1.5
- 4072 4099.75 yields -1.66 A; 1.66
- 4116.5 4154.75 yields -1.56 A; 1.61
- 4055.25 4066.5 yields 0.32 A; 1.53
